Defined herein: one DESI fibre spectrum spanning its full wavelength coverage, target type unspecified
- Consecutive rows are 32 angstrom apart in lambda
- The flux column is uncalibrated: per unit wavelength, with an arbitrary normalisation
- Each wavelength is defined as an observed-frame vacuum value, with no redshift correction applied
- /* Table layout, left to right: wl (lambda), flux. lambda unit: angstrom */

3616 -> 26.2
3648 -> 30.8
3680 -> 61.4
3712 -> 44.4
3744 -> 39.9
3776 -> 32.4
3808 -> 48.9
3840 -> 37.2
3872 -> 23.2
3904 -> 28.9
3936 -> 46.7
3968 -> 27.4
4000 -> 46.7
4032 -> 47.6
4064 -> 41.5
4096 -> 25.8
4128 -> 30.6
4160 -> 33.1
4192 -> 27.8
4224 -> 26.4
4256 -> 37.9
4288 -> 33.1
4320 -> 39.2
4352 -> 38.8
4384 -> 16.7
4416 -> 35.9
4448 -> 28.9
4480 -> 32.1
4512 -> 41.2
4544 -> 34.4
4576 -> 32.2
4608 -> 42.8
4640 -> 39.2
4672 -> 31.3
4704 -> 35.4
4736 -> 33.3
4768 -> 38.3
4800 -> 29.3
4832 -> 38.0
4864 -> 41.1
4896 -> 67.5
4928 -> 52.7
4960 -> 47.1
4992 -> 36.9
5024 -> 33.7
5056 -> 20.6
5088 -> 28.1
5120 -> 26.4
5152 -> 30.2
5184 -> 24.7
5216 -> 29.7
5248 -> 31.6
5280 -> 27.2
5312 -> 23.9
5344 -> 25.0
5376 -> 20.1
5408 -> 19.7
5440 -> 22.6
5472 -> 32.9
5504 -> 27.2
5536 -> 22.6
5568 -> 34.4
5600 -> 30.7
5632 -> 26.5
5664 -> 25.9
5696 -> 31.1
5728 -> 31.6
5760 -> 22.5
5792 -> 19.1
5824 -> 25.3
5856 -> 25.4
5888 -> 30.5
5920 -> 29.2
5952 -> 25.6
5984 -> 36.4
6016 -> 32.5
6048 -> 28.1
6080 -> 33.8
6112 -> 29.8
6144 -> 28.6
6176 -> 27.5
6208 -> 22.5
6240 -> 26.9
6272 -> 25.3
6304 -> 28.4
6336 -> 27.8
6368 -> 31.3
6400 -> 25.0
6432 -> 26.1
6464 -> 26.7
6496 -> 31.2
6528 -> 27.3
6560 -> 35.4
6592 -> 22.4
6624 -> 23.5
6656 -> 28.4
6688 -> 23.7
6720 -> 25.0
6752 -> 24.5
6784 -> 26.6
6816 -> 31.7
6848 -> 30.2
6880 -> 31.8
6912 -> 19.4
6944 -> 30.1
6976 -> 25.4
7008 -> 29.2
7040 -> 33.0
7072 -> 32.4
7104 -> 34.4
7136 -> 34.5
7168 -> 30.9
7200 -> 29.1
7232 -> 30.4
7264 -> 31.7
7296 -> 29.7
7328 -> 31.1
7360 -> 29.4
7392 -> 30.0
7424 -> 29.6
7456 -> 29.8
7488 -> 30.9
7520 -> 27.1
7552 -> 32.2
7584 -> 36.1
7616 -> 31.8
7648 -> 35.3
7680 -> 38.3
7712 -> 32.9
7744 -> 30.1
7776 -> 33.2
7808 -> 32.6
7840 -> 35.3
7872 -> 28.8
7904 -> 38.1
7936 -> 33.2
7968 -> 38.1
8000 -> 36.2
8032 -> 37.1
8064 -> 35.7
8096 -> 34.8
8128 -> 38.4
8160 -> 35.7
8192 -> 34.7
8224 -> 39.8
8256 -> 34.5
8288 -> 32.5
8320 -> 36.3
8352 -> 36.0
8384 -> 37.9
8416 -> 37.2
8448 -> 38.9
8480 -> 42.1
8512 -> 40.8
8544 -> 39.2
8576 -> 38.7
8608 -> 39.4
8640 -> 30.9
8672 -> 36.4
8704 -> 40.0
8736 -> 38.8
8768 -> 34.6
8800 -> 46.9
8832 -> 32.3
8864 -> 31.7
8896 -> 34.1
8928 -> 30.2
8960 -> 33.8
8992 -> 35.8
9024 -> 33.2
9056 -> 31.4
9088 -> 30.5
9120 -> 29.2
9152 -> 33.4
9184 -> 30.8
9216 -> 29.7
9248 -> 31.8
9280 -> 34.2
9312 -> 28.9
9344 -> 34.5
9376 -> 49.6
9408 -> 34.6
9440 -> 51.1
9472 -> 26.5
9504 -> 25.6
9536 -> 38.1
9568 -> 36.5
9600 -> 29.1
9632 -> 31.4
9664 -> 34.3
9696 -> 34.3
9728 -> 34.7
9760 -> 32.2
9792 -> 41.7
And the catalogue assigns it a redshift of 0.758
